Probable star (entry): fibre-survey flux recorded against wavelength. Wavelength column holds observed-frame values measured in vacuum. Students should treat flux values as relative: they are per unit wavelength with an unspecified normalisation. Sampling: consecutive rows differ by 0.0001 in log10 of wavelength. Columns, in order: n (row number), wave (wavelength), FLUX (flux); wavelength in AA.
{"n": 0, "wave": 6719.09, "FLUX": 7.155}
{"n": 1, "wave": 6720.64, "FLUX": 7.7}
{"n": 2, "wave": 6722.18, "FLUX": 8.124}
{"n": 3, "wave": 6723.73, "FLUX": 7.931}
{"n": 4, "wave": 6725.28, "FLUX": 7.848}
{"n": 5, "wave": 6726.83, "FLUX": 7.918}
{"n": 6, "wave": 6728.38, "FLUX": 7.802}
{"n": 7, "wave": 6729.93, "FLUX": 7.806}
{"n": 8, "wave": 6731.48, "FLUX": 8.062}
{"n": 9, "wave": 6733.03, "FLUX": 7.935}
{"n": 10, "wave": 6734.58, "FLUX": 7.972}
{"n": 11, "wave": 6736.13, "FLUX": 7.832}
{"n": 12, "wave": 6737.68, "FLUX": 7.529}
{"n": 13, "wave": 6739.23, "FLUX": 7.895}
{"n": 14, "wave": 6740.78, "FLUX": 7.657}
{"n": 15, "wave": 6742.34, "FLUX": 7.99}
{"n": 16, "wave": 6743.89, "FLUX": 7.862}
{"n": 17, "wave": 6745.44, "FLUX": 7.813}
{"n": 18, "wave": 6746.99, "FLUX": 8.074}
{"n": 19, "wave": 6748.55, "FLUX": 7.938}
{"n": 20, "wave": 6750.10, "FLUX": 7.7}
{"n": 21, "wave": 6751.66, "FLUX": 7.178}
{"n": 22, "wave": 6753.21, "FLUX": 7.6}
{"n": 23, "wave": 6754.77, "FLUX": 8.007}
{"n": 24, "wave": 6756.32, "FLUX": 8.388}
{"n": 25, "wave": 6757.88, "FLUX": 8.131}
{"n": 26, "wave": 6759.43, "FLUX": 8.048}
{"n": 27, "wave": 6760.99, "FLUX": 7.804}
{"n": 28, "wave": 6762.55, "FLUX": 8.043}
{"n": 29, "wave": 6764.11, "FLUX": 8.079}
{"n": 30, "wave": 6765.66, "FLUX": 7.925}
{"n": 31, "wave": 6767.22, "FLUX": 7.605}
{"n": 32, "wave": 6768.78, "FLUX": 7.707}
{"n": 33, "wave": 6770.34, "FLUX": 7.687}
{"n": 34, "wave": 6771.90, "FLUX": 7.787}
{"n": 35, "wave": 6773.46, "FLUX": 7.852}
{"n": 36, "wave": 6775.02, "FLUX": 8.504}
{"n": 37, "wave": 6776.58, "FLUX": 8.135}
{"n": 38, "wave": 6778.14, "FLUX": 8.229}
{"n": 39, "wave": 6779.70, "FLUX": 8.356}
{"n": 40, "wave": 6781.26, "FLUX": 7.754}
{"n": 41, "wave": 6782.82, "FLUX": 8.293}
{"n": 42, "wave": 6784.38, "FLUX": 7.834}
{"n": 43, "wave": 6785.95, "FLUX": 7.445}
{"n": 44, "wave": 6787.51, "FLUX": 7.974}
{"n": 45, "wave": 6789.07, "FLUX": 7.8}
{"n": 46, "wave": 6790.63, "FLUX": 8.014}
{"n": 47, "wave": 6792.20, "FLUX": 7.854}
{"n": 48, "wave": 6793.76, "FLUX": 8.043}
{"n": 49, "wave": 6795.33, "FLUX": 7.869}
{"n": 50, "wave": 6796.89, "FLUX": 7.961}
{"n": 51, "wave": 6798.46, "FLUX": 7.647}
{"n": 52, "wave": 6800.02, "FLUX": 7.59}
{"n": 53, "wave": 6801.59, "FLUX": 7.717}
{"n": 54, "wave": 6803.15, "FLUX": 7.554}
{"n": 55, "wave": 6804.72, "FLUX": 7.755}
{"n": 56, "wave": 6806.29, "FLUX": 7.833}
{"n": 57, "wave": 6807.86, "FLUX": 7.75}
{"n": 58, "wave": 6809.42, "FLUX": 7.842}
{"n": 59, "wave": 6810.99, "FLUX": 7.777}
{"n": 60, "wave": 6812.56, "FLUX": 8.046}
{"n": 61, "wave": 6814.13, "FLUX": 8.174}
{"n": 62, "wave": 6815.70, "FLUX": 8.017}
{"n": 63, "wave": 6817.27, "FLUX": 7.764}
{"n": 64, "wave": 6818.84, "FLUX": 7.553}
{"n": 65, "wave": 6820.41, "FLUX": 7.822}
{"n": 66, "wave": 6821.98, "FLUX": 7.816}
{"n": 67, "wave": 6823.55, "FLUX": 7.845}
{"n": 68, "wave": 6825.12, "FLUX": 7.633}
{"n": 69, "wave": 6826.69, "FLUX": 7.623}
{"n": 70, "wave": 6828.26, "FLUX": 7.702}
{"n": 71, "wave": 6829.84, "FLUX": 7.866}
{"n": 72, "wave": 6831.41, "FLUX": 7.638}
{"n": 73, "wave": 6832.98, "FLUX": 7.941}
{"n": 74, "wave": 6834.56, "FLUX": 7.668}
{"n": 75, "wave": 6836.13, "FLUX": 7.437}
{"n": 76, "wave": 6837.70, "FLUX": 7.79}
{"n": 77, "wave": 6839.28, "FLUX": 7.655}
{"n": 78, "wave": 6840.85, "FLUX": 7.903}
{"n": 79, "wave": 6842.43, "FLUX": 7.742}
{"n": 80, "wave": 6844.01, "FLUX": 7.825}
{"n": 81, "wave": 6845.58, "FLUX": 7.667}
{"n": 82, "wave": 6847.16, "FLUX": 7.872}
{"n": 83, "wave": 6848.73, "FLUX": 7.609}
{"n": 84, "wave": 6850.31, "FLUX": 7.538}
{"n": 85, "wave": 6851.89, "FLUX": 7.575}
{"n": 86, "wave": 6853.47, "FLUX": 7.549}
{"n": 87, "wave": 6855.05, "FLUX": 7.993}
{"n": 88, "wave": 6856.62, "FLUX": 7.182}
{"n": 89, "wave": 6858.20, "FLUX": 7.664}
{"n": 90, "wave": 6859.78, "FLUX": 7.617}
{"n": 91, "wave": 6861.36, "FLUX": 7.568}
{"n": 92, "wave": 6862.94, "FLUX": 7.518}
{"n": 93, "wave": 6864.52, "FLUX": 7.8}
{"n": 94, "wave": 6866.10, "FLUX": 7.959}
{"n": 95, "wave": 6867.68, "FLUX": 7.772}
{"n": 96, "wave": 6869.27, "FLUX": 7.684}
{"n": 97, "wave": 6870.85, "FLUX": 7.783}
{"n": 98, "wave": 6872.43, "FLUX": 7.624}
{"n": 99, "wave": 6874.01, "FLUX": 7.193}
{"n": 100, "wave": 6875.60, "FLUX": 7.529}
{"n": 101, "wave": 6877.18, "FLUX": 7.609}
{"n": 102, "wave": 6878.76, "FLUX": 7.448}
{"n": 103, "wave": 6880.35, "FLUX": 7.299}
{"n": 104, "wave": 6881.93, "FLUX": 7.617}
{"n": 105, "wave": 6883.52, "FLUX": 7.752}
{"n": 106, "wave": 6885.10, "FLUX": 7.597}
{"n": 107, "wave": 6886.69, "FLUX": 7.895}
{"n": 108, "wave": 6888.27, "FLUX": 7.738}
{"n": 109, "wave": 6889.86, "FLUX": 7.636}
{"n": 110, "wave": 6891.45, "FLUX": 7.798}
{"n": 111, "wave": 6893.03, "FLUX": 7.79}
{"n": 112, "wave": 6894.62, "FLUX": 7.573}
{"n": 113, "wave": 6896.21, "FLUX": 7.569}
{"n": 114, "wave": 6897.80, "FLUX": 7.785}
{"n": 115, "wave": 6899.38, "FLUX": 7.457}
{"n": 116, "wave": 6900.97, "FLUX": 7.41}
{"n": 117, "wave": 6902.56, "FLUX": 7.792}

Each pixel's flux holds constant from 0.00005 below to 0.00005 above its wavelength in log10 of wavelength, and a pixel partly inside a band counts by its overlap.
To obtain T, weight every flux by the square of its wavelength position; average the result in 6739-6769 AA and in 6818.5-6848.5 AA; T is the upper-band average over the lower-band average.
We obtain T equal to 1.01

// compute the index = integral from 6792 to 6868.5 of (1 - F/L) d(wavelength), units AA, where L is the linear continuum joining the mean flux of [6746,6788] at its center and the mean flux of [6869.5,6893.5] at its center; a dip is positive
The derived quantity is 0.1 AA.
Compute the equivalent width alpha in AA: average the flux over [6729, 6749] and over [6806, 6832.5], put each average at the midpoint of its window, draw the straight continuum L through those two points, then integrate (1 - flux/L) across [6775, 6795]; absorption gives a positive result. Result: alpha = -0.4 AA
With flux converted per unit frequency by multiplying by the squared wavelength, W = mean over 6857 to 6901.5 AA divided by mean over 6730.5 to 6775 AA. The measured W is 1.01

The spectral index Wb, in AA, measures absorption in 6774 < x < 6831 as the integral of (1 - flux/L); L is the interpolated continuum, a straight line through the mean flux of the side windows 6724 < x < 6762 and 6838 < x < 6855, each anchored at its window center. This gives -0.7 AA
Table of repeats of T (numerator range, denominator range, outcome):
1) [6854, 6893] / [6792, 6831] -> 1.00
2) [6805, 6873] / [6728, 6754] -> 1.02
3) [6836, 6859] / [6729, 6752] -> 1.01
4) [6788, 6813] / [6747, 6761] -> 1.01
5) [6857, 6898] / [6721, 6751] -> 1.01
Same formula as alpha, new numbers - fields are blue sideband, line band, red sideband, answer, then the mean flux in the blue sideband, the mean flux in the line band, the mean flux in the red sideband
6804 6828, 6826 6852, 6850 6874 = 0.1 AA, 7.82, 7.71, 7.64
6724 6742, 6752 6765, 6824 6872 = -0.3 AA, 7.84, 7.99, 7.69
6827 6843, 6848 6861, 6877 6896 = 0.2 AA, 7.73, 7.59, 7.64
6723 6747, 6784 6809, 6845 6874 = -0.1 AA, 7.86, 7.79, 7.65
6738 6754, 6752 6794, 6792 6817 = -0.8 AA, 7.76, 7.95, 7.84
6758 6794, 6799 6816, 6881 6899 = 0.1 AA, 7.95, 7.82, 7.7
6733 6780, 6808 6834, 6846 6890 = -0.2 AA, 7.91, 7.81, 7.63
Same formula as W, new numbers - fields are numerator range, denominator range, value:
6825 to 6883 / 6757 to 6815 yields 0.99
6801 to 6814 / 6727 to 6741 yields 1.02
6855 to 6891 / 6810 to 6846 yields 0.99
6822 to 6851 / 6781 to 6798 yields 0.99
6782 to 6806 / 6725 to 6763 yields 1.01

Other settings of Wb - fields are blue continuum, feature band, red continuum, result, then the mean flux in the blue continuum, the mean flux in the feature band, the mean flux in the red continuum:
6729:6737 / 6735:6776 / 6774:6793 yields 0.5 AA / 7.92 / 7.87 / 8.02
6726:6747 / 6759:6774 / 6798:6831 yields 0.0 AA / 7.86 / 7.85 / 7.78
